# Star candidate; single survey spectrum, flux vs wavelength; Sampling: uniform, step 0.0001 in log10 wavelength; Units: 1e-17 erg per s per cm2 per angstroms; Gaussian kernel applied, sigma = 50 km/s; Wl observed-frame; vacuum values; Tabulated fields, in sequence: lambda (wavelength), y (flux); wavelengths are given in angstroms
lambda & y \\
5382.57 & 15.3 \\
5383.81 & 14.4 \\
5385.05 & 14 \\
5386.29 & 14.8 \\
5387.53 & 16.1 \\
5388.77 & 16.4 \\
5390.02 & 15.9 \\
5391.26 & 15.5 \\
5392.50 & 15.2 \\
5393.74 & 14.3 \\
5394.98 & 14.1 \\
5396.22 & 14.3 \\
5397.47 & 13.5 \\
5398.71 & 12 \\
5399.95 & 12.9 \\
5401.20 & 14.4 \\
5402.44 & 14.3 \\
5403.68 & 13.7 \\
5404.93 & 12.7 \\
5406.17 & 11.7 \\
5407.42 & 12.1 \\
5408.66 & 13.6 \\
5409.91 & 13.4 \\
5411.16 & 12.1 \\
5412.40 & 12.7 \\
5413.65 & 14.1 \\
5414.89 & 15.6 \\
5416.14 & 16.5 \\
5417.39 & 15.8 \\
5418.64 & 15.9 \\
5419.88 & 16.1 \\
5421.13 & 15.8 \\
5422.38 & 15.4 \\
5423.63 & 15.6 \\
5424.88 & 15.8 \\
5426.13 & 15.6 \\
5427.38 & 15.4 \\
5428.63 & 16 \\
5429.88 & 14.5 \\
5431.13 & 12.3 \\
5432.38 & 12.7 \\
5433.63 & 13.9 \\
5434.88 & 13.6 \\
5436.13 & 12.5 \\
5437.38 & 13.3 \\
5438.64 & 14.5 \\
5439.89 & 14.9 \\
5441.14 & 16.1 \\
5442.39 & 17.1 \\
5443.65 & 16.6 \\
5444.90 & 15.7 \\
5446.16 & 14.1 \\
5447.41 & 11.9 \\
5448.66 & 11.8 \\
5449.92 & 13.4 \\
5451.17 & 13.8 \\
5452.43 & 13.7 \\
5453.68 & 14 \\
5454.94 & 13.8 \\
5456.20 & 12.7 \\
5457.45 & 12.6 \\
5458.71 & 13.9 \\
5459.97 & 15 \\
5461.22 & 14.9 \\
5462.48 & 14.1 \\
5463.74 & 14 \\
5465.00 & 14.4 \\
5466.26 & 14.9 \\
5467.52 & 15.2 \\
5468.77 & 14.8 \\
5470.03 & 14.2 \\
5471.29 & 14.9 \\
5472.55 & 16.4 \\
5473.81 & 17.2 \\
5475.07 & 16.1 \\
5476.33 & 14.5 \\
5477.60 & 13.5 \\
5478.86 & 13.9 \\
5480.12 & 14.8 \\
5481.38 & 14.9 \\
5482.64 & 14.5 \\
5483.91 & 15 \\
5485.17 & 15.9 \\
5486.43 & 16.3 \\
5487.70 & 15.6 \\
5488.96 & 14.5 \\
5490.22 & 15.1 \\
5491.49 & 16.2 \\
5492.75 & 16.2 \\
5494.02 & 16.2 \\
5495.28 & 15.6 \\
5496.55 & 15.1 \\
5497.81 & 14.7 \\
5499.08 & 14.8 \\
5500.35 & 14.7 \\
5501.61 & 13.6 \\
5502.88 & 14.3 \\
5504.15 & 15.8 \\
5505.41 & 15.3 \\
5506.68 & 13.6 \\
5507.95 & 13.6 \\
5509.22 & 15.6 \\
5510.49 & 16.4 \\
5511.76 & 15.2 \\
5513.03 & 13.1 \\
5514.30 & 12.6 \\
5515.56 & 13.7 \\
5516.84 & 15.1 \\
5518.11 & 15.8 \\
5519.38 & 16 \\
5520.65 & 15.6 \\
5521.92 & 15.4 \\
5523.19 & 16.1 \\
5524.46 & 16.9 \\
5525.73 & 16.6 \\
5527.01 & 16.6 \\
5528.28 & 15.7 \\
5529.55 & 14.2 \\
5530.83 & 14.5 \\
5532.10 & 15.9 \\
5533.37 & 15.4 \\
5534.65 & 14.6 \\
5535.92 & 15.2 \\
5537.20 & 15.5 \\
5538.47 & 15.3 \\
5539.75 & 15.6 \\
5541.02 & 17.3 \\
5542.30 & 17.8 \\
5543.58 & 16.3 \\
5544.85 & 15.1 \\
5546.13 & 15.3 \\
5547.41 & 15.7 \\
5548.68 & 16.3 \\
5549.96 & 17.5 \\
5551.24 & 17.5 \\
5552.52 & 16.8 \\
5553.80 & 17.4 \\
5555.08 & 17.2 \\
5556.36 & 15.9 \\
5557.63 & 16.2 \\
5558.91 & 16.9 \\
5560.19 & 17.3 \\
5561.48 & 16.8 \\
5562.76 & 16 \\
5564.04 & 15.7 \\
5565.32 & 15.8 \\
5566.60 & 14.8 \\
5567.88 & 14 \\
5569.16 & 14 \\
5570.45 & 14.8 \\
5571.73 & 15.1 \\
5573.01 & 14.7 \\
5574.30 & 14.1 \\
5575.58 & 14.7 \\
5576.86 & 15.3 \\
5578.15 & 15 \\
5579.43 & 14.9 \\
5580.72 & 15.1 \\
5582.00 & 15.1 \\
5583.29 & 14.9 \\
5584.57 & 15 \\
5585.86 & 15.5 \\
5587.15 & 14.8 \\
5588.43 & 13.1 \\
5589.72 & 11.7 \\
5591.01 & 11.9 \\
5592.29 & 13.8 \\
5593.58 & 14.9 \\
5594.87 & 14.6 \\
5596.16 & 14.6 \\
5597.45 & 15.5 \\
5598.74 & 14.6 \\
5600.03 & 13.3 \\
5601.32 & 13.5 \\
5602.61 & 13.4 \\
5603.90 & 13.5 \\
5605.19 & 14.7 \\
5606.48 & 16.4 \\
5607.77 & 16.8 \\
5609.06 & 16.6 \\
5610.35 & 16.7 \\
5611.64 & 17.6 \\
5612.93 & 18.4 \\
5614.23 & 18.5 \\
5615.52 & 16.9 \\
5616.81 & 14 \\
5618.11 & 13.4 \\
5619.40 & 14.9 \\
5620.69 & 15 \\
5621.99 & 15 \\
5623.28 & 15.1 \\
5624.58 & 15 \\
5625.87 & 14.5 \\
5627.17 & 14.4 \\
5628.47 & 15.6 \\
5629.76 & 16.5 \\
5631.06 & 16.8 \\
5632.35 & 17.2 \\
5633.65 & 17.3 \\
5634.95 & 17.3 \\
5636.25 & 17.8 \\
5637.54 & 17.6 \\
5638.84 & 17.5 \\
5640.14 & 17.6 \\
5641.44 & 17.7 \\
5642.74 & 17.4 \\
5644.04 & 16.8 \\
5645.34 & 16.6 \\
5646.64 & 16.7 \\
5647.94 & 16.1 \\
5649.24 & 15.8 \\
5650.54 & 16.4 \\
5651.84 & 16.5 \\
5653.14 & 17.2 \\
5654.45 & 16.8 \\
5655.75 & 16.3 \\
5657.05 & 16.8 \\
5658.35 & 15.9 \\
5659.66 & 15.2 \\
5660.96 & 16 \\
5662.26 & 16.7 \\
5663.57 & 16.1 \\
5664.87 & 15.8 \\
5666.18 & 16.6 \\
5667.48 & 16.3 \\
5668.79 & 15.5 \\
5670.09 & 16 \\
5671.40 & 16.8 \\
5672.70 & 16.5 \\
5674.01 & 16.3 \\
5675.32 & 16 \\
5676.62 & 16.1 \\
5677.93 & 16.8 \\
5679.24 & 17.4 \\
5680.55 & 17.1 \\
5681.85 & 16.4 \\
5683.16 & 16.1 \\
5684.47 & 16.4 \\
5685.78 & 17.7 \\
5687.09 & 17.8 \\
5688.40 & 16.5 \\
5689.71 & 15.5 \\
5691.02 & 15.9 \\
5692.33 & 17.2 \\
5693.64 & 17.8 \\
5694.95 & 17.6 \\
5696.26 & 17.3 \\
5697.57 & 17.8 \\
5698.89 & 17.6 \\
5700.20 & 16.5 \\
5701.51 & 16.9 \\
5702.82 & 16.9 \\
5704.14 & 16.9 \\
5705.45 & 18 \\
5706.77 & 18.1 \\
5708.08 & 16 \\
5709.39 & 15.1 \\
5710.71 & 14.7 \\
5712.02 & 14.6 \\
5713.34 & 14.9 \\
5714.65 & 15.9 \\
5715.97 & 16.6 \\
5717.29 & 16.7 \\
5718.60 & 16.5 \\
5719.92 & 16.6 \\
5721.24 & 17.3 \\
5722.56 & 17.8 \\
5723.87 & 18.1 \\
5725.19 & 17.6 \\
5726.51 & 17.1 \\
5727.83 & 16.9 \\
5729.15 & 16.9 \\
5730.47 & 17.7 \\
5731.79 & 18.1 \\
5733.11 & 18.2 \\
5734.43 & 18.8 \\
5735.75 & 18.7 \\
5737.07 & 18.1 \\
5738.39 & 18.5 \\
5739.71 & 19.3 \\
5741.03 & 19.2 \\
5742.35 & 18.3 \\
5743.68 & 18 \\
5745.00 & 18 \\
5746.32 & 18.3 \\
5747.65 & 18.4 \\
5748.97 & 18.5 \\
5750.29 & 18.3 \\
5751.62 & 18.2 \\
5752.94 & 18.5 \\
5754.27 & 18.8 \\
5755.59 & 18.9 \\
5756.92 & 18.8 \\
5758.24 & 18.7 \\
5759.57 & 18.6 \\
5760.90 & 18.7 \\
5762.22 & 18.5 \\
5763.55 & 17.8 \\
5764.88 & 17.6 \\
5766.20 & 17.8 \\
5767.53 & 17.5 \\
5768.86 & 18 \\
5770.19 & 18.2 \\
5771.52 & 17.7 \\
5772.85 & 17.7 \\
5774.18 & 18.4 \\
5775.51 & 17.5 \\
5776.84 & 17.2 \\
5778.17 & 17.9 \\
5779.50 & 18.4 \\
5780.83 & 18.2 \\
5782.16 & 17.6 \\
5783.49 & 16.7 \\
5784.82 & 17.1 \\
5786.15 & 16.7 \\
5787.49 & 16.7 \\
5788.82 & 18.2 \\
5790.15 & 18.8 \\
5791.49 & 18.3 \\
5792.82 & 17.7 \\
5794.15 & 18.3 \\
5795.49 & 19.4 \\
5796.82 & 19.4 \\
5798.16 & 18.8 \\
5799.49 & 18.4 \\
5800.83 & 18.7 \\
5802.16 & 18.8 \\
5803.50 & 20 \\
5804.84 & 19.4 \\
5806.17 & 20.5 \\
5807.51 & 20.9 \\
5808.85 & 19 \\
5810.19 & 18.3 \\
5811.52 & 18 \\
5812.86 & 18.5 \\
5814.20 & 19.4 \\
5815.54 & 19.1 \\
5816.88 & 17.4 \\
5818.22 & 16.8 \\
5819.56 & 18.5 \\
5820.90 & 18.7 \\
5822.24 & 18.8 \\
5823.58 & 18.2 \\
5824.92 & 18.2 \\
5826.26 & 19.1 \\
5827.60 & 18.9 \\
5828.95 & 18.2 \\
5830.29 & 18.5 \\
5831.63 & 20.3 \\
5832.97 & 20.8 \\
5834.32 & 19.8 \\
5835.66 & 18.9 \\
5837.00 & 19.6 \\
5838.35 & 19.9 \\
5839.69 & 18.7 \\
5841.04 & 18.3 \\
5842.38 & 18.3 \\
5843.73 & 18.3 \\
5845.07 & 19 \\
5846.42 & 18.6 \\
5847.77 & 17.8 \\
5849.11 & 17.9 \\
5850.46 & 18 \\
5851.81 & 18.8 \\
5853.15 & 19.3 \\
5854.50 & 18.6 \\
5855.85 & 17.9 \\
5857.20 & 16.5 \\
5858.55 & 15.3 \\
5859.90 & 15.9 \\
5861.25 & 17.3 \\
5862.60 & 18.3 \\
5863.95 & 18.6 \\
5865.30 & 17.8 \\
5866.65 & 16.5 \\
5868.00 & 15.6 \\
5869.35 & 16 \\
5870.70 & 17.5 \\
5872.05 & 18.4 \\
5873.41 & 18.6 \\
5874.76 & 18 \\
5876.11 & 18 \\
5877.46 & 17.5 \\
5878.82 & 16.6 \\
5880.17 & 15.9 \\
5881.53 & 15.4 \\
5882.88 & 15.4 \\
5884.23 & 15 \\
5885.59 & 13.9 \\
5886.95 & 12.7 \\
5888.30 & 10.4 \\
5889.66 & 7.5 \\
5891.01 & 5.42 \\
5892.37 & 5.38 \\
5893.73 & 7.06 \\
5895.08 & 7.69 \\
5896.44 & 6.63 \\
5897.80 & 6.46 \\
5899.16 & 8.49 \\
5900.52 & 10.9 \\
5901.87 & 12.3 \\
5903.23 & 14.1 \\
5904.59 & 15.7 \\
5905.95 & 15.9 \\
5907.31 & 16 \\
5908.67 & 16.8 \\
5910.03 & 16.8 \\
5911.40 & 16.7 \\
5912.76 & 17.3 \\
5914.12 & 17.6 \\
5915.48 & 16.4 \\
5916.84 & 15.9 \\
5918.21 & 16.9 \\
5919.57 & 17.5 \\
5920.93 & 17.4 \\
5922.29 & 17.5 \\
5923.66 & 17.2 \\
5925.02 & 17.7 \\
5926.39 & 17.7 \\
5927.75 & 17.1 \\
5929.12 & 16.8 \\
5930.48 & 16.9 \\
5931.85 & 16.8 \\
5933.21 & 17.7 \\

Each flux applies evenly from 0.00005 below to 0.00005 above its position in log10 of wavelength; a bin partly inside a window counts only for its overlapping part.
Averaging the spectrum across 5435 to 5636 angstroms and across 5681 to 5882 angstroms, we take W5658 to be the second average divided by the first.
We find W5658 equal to 1.18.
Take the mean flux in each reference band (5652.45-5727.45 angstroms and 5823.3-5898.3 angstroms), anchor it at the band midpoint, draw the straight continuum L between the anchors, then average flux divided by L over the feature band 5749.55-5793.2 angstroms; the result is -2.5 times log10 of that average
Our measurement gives -0.100 mag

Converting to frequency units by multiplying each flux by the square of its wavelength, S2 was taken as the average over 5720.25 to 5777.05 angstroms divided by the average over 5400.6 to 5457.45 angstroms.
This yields 1.43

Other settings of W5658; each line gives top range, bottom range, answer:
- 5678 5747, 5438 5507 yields 1.16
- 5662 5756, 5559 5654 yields 1.10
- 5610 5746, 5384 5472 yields 1.17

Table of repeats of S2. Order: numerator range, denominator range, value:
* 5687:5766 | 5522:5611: 1.21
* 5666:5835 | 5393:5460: 1.41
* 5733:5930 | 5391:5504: 1.35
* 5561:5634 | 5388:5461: 1.13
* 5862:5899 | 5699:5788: 0.81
